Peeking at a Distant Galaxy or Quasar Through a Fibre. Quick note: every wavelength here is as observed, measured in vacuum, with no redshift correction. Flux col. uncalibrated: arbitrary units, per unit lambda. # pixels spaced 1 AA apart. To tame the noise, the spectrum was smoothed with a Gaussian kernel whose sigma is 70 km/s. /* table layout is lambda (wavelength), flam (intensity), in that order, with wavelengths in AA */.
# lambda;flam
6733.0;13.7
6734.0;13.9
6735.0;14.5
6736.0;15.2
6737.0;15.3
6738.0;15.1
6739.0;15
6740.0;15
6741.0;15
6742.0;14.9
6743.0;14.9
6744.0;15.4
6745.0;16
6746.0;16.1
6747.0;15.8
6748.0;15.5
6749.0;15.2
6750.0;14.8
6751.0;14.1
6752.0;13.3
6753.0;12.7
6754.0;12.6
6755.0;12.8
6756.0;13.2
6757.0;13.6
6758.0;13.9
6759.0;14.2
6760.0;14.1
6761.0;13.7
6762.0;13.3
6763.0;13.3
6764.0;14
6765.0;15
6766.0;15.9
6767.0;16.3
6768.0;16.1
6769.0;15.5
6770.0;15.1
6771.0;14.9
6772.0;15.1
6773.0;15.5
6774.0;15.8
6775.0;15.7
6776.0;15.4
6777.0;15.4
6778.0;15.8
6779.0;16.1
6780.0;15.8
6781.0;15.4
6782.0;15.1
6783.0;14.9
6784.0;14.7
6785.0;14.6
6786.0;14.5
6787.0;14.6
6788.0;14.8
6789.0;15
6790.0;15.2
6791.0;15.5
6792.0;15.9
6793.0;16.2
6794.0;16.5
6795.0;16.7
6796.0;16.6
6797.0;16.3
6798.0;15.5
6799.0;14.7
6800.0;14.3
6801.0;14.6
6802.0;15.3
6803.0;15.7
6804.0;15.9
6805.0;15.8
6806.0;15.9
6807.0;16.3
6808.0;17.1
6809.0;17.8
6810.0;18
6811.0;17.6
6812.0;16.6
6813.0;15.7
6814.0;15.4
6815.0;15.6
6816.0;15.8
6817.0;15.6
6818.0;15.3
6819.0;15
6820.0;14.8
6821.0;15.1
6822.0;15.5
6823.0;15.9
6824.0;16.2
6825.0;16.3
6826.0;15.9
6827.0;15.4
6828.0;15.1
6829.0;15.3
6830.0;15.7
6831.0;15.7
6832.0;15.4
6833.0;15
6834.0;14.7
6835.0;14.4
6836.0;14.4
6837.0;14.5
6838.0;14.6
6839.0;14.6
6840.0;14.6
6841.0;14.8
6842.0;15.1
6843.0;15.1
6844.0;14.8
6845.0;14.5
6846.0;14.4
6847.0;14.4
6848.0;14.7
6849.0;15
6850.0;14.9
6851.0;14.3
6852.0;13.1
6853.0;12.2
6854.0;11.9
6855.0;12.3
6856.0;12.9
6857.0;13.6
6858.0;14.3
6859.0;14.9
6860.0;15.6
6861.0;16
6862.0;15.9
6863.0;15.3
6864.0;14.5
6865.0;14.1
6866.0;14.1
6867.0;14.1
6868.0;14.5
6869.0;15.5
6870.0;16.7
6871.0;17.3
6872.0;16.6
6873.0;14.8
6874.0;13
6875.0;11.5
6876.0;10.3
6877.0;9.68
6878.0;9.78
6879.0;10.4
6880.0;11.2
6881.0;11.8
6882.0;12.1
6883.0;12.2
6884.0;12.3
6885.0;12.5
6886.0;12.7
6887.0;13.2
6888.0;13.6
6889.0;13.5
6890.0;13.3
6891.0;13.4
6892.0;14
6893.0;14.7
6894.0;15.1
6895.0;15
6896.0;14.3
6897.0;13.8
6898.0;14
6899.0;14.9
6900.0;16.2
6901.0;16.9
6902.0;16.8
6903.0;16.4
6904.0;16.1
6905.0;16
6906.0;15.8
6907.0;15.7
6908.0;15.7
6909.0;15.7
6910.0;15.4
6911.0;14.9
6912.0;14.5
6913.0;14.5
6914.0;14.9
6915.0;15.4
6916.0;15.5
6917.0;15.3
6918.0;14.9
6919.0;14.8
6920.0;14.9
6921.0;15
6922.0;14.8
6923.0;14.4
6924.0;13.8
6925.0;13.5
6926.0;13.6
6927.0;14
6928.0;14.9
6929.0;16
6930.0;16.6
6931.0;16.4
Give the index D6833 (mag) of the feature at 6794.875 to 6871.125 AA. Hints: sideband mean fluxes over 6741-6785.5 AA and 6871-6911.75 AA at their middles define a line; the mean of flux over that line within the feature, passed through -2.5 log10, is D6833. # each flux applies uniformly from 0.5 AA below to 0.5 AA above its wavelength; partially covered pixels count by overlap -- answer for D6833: -0.061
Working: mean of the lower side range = 14.8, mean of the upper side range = 13.9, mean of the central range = 15.2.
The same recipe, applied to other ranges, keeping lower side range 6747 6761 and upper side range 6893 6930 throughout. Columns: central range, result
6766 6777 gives -0.111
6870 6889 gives 0.176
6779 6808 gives -0.093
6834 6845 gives -0.009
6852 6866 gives 0.048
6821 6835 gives -0.074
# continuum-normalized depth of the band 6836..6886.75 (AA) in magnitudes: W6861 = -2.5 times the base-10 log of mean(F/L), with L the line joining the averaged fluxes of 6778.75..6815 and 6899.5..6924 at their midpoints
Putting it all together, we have 0.13 mag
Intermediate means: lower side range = 15.7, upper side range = 15.4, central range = 13.8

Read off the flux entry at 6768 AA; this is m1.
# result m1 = 16.1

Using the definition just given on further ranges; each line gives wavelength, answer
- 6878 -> 9.78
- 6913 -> 14.5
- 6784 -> 14.7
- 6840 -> 14.6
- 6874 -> 13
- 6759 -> 14.2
